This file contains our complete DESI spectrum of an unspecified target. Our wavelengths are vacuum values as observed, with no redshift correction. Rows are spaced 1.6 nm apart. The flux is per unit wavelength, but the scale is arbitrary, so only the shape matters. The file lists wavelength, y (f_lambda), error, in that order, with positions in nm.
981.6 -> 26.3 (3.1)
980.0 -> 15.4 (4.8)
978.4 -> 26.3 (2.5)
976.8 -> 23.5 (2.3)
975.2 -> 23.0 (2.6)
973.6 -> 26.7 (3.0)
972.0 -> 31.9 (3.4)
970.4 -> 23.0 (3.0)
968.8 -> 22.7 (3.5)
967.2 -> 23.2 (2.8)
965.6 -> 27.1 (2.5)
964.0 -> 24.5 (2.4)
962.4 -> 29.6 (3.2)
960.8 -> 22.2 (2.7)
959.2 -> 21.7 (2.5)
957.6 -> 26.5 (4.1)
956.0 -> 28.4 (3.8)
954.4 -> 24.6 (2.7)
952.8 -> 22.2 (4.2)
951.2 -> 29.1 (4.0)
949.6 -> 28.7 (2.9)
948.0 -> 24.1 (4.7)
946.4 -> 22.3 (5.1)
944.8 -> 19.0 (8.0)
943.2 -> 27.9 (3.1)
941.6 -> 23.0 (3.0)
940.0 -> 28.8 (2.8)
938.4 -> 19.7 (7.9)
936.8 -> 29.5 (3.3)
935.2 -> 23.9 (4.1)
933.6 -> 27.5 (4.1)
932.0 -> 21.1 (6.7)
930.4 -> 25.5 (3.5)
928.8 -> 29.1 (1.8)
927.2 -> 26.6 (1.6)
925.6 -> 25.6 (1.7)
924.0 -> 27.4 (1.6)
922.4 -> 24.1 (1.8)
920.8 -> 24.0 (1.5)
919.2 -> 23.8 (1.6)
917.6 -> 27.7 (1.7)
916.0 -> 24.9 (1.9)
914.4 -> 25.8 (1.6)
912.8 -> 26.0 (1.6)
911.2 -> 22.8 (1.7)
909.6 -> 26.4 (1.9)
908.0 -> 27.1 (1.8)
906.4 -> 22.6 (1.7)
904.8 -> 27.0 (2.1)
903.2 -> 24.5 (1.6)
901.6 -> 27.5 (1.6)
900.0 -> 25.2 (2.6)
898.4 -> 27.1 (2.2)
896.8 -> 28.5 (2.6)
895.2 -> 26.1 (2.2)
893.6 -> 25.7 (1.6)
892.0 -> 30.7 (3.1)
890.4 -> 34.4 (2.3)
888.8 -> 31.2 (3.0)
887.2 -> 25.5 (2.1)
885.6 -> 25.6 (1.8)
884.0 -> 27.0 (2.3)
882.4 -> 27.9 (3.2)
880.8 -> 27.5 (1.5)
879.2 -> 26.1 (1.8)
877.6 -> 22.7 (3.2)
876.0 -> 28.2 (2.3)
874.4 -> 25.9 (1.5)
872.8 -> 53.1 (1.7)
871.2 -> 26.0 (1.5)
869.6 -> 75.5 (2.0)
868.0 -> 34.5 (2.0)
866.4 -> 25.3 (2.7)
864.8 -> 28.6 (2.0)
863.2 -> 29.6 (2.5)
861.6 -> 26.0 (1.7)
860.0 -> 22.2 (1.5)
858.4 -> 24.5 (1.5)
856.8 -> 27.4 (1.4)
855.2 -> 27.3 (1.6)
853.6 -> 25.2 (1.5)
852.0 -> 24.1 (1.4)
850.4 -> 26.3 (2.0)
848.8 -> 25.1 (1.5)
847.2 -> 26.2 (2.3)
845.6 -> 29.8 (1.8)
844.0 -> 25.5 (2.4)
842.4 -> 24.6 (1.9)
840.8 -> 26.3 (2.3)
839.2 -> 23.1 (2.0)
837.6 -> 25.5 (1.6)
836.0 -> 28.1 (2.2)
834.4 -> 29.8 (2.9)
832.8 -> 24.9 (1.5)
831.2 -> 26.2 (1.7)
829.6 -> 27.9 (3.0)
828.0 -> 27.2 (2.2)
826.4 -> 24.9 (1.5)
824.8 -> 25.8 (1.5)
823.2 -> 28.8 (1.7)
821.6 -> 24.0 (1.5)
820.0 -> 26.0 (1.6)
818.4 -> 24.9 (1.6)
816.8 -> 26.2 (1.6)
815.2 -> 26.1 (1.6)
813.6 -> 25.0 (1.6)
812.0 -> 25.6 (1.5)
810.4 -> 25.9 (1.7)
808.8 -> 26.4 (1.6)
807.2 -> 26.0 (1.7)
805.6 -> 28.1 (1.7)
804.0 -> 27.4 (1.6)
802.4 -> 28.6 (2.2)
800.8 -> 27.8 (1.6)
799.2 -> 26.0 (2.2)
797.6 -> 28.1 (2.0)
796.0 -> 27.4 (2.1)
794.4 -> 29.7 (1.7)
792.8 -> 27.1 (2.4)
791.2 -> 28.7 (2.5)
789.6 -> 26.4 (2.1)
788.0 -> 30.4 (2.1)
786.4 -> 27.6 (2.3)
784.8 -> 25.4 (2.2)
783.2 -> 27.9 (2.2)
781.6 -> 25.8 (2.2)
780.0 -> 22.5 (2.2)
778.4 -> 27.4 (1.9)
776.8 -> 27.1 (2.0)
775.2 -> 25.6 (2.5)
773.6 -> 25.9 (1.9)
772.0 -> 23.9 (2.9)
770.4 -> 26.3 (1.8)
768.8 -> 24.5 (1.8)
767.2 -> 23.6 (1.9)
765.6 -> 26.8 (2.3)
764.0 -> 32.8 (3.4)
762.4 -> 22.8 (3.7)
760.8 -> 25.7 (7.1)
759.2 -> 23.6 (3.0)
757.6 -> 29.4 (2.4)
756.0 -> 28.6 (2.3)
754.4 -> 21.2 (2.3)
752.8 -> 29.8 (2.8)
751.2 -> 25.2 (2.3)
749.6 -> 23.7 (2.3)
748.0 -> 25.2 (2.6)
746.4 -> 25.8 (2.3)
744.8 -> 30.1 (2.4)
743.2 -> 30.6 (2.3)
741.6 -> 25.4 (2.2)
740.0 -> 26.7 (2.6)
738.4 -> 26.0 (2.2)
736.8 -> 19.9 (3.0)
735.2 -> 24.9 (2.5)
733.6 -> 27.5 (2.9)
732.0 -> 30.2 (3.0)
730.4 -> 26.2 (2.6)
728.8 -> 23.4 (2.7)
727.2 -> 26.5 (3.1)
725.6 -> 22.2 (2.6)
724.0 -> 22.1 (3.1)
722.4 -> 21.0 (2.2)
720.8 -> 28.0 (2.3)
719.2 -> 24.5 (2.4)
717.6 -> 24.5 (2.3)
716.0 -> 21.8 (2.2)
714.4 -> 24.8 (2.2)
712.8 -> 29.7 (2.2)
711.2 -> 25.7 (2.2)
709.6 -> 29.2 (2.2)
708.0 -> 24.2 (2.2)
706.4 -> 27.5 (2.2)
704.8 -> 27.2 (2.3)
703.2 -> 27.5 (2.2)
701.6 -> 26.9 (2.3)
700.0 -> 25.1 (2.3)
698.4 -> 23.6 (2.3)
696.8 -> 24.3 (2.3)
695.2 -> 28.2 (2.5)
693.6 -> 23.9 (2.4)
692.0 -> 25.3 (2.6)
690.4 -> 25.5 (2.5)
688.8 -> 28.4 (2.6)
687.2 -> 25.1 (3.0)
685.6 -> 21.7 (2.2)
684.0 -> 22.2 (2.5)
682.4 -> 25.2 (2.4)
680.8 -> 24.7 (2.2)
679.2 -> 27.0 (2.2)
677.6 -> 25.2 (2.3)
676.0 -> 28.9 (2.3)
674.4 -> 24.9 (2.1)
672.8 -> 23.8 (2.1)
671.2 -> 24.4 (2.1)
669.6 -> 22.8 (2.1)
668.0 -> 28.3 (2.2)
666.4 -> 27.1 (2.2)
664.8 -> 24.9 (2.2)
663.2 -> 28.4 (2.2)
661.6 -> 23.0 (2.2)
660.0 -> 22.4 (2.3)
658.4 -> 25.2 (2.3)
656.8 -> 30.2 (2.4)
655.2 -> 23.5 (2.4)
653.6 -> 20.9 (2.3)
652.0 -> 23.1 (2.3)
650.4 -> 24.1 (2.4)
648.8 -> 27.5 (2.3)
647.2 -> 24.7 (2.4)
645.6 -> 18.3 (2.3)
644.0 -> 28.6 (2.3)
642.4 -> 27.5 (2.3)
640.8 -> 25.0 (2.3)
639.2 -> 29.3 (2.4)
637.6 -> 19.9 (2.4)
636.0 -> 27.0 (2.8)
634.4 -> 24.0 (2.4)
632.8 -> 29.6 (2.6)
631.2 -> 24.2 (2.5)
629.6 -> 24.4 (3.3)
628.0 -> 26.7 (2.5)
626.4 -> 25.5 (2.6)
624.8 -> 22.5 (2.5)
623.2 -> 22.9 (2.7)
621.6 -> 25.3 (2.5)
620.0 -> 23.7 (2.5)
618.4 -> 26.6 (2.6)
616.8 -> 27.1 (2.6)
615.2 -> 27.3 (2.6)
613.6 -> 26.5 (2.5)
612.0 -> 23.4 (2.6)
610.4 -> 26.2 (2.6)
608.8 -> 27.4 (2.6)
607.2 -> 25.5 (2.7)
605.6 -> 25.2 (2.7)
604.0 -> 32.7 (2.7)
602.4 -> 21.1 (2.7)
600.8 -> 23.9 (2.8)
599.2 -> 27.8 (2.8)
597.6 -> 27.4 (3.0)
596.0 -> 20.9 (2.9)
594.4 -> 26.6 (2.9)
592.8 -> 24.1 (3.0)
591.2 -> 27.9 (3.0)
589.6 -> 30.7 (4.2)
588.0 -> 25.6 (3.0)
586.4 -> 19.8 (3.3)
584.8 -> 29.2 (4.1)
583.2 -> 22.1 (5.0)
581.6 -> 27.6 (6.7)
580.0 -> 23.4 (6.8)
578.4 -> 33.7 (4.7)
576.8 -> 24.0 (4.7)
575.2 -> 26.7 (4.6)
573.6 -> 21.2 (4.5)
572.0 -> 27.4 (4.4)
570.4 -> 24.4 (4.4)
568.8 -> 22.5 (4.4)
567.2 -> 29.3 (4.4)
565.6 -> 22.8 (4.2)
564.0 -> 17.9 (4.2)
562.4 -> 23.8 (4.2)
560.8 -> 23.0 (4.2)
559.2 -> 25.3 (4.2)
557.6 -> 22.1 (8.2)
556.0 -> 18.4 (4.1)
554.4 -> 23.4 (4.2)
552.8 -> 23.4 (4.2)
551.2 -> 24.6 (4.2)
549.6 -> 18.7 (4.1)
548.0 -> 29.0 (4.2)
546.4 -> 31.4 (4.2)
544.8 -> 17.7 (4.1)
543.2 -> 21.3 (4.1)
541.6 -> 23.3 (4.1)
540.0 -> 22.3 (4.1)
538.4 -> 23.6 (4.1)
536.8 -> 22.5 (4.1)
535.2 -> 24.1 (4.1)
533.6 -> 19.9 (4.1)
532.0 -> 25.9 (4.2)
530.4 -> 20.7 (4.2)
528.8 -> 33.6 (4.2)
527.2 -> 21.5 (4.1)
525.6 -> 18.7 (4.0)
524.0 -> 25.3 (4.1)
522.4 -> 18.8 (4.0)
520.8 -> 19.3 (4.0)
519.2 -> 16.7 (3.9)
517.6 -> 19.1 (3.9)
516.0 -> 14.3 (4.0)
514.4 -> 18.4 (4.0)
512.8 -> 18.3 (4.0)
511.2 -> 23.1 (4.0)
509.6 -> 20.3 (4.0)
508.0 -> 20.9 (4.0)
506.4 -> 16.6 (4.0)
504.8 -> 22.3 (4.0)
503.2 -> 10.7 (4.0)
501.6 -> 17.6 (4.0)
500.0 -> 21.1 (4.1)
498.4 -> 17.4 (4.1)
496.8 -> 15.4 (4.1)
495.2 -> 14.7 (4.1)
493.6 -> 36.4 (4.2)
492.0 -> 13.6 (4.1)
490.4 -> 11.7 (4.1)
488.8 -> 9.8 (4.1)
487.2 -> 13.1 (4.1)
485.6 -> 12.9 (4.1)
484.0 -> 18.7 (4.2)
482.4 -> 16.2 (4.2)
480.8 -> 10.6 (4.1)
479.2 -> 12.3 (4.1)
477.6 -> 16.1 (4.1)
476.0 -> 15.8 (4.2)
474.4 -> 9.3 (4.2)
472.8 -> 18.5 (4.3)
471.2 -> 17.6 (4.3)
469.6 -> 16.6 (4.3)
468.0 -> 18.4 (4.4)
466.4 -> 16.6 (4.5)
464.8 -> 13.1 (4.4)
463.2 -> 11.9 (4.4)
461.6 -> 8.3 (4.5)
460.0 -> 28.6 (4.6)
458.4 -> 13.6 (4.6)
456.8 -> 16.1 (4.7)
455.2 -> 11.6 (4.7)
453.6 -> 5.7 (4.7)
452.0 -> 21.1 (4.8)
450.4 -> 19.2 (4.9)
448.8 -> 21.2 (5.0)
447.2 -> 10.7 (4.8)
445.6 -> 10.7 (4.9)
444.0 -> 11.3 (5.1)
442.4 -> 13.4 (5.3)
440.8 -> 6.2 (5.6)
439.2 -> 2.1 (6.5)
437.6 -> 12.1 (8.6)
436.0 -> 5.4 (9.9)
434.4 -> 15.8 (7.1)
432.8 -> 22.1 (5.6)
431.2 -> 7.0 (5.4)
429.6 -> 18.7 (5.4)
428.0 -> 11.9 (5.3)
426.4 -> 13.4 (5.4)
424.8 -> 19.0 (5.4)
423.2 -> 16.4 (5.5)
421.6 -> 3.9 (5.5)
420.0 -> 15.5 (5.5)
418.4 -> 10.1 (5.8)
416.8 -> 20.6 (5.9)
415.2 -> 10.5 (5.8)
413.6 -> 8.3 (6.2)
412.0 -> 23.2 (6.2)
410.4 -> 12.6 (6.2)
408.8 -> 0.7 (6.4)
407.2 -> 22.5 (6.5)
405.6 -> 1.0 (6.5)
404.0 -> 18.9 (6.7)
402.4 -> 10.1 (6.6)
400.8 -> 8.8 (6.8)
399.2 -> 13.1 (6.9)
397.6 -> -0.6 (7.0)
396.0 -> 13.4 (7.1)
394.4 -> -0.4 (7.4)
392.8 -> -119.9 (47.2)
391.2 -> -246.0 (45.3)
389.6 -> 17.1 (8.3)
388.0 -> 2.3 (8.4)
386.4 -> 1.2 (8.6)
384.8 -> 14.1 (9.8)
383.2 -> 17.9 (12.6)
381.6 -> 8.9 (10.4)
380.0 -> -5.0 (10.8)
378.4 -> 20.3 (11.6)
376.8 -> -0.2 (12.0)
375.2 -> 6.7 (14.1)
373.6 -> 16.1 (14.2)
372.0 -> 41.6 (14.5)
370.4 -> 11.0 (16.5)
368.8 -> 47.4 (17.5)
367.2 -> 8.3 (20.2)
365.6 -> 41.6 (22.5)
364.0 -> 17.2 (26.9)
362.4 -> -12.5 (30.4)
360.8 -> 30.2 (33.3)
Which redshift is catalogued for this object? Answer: 0.33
